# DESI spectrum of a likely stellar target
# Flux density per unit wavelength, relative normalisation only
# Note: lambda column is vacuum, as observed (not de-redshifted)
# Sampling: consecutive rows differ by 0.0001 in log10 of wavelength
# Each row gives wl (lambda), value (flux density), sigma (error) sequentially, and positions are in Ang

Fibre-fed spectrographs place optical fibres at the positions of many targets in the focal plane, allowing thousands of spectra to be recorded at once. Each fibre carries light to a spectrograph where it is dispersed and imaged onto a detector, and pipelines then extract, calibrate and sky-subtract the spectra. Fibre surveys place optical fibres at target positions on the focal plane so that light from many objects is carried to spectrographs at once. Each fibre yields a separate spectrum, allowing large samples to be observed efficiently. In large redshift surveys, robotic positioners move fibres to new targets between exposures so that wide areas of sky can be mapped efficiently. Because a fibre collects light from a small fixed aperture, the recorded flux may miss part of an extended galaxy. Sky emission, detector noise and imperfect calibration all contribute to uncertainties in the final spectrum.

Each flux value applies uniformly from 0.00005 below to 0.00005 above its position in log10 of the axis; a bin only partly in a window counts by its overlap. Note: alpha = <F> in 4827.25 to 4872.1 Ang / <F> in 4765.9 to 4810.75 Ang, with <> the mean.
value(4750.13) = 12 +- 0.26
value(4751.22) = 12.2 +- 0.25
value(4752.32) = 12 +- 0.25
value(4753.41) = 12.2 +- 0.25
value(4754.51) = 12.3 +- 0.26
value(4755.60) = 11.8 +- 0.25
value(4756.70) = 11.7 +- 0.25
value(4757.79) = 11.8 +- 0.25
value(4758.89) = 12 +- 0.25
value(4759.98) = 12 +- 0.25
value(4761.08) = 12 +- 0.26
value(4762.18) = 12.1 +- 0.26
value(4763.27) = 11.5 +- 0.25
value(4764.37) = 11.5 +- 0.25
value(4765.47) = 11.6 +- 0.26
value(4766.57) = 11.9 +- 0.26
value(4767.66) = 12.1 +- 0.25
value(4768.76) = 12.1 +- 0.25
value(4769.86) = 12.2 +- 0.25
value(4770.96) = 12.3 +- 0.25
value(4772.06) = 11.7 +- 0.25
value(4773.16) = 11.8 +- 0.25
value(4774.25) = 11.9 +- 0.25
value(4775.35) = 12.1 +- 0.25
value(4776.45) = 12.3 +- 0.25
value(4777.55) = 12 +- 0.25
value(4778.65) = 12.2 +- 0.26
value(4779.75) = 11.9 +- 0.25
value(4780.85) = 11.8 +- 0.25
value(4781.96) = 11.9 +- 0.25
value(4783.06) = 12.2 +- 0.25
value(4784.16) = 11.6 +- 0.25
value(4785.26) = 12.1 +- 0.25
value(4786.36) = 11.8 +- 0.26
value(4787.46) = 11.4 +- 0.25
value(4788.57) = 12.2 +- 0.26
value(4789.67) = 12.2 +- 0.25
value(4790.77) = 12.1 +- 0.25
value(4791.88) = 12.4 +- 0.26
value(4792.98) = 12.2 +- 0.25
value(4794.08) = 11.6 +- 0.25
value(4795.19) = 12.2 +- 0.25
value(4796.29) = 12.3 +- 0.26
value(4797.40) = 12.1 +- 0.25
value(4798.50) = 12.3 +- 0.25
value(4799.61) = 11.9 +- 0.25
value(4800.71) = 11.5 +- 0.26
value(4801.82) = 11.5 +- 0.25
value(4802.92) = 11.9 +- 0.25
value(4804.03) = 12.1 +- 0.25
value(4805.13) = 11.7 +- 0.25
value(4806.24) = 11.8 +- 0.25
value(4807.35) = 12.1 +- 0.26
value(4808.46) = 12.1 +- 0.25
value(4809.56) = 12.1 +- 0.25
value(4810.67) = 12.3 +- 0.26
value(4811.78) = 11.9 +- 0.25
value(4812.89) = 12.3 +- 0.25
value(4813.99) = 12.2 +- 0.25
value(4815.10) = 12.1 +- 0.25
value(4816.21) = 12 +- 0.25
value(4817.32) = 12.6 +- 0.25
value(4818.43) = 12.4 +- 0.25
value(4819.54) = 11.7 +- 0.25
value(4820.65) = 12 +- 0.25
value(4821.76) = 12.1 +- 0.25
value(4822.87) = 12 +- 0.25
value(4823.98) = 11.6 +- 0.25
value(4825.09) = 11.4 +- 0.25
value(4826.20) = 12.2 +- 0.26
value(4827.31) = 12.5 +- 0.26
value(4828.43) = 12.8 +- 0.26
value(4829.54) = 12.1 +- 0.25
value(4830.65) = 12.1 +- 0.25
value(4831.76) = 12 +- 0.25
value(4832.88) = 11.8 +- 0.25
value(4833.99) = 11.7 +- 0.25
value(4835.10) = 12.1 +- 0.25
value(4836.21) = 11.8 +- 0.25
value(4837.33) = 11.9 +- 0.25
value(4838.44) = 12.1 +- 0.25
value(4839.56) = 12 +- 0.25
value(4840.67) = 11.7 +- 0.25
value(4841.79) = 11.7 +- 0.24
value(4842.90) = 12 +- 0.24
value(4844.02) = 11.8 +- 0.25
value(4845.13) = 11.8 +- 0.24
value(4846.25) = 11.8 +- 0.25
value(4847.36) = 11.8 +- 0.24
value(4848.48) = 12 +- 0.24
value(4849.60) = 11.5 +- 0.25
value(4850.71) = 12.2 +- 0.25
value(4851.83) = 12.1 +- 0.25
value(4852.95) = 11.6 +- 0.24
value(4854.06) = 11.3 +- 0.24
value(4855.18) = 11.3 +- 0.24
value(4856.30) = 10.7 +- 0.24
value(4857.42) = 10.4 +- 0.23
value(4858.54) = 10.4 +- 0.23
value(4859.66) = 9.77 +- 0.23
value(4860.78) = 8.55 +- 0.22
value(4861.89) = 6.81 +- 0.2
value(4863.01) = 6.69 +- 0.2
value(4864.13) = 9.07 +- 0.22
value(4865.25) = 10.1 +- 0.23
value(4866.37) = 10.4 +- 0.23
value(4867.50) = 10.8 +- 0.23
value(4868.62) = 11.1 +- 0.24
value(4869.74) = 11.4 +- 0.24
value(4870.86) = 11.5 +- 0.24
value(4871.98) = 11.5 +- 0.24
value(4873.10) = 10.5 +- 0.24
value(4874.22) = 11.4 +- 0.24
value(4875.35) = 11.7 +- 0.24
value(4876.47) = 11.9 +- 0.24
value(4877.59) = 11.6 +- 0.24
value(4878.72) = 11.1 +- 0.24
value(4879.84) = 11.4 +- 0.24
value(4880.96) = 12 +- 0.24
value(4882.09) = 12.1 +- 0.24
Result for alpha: 0.9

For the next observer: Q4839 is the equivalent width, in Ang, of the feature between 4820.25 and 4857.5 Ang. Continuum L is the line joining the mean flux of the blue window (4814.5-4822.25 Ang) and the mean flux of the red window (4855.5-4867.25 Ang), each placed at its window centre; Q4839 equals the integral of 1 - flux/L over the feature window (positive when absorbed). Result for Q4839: -3.7 Ang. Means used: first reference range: 12.1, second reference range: 9.36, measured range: 11.8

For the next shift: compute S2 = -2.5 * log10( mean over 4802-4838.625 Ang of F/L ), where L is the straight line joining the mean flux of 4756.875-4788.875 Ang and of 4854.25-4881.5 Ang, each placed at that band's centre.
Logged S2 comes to -0.08 mag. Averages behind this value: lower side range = 11.9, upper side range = 10.5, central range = 12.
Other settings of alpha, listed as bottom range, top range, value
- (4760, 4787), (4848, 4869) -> 0.87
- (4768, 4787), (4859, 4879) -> 0.86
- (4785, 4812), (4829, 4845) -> 0.99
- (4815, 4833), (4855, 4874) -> 0.83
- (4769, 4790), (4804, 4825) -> 1.01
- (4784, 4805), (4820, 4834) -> 1.00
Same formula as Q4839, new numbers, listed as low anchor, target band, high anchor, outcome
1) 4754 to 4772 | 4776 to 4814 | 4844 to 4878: -1.5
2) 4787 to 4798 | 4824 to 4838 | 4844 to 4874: -0.9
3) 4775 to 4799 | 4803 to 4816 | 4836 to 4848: -0.1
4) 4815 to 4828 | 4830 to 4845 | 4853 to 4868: -1.1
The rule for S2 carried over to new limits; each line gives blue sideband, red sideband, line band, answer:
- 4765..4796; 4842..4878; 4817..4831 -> -0.07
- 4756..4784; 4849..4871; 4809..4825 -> -0.09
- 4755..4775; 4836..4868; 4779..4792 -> -0.03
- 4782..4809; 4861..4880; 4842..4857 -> -0.07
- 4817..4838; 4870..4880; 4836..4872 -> 0.07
